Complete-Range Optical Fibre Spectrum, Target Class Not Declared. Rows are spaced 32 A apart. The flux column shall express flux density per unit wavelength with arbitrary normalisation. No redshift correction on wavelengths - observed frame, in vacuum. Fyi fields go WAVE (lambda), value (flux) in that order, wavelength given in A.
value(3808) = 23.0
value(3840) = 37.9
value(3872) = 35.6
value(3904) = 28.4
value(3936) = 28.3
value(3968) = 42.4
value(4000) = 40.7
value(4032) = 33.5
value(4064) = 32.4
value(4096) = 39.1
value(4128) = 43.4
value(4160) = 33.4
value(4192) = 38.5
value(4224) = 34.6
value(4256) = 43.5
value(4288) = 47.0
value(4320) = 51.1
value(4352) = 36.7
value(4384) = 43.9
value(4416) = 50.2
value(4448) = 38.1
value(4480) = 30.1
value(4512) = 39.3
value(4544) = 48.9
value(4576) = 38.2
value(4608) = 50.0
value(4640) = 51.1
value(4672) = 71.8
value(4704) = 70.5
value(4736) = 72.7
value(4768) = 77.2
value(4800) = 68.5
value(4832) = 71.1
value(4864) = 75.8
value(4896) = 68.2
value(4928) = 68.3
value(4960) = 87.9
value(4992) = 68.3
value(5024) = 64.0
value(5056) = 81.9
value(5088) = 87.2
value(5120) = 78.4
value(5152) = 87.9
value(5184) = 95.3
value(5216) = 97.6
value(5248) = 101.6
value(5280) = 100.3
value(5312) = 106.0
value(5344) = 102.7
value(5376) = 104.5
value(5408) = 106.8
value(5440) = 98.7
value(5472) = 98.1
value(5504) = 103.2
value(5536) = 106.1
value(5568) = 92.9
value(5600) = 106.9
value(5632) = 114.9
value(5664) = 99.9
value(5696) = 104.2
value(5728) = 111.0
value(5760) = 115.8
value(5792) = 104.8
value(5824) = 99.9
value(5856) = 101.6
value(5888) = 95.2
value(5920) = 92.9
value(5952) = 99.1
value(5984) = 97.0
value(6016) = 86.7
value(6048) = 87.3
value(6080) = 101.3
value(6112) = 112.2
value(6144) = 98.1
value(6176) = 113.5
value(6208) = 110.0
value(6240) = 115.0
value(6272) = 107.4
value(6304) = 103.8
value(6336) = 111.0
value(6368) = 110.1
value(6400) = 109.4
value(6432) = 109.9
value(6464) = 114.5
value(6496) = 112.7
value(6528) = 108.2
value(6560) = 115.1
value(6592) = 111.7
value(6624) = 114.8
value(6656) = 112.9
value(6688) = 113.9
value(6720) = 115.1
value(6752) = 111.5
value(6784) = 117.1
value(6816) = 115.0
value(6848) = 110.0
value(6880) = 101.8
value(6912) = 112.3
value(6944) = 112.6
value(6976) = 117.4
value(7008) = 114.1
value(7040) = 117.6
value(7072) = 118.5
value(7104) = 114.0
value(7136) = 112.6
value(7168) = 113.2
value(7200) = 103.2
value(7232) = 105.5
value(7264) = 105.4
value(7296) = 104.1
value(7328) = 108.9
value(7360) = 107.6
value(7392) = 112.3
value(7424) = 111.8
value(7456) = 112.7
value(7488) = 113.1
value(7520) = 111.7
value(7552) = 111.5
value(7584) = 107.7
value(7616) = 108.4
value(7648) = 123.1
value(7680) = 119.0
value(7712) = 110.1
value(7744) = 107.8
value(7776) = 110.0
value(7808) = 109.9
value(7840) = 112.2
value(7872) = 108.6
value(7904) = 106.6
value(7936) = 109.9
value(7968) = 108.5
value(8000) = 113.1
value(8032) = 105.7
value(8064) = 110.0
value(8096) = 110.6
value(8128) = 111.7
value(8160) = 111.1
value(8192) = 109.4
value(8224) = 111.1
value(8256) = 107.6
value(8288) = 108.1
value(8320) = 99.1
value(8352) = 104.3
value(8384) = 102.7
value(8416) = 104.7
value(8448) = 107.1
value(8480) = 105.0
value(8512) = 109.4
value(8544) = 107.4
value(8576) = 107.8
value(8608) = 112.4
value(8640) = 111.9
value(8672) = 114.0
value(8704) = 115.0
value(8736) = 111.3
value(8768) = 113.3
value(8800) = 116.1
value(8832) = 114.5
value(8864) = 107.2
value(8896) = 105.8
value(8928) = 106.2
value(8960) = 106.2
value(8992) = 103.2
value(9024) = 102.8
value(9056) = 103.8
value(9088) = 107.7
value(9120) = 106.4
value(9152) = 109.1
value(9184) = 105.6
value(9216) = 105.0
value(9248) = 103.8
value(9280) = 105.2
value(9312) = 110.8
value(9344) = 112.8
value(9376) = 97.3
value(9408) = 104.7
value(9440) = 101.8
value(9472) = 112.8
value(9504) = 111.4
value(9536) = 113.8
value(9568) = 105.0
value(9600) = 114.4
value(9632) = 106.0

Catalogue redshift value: 0.17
